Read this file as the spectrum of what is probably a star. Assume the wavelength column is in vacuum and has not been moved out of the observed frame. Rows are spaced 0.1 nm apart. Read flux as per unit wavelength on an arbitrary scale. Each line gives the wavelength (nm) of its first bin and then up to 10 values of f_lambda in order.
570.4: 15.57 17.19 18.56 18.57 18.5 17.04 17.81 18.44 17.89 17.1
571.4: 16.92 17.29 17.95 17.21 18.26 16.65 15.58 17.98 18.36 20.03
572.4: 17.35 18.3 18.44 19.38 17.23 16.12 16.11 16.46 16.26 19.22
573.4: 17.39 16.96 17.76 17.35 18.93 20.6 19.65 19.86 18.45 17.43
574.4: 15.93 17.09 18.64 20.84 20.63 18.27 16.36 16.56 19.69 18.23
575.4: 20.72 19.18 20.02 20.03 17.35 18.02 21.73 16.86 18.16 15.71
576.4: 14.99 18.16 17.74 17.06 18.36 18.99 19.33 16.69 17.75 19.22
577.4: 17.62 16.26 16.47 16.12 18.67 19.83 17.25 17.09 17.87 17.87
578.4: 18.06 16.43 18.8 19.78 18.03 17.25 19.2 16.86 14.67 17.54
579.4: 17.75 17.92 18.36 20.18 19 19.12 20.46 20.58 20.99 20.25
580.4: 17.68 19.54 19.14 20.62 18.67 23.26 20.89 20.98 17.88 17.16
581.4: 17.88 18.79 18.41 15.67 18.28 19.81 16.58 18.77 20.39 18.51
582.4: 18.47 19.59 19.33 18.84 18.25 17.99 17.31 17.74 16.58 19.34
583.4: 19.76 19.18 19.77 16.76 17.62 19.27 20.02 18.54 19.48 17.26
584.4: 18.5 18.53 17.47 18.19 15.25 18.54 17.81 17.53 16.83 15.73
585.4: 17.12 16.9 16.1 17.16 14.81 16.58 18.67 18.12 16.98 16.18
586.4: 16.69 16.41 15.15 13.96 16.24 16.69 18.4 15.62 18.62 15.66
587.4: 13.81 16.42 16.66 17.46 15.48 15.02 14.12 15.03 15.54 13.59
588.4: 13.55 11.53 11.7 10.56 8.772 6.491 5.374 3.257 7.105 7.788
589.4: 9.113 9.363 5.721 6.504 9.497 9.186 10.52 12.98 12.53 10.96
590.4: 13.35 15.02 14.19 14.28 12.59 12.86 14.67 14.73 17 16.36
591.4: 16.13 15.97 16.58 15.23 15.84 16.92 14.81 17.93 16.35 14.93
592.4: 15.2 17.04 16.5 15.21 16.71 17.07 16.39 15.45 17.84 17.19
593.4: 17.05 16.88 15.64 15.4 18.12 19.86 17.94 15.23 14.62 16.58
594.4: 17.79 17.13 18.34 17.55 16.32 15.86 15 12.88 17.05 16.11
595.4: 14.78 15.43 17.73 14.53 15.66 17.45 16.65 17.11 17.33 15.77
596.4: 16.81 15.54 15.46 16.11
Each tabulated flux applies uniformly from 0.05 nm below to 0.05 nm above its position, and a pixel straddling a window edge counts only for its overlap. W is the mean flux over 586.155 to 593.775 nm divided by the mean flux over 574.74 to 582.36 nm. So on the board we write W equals 0.8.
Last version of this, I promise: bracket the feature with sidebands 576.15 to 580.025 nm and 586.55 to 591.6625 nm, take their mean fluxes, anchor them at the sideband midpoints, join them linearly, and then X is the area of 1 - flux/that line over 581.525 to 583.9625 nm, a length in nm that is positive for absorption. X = -0.41 nm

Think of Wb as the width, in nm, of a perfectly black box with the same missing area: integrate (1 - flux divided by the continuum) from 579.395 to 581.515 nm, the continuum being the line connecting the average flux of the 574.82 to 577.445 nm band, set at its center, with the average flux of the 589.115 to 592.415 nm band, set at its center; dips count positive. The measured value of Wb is -0.356 nm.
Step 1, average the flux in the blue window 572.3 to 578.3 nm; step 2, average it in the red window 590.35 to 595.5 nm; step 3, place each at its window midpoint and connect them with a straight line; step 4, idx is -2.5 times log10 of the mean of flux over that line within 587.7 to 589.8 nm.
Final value 0.50 mag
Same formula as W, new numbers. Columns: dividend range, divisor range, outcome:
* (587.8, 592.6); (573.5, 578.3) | 0.70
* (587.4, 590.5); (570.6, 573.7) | 0.64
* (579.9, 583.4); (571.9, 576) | 1.04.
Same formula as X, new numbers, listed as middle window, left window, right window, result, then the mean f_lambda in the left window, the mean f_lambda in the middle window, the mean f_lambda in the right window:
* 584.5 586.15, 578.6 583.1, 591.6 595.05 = 0.08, 18.8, 17.1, 16.5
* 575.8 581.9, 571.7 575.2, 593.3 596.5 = -0.26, 18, 18.3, 16.5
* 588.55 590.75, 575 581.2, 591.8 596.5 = 0.94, 18.5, 9.74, 16.4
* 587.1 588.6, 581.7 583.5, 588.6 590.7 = -0.40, 18.5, 15.1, 9.58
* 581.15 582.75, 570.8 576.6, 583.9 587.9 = -0.10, 18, 18.4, 17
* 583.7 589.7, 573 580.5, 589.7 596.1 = 0.62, 18.2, 14.9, 15.5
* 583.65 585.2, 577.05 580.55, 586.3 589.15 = -0.25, 18.2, 18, 13.9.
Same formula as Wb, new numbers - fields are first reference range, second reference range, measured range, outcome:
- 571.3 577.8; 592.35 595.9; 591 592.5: 0.06 nm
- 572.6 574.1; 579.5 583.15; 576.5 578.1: 0.06 nm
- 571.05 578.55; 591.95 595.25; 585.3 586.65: 0.03 nm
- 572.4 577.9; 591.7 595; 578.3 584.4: -0.39 nm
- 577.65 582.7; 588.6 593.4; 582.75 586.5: -0.30 nm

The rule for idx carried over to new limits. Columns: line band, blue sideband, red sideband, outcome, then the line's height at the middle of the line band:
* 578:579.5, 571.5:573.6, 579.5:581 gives 0.10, 19.4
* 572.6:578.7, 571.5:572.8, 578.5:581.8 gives 0.01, 18.3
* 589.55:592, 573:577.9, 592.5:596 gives 0.25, 16.8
